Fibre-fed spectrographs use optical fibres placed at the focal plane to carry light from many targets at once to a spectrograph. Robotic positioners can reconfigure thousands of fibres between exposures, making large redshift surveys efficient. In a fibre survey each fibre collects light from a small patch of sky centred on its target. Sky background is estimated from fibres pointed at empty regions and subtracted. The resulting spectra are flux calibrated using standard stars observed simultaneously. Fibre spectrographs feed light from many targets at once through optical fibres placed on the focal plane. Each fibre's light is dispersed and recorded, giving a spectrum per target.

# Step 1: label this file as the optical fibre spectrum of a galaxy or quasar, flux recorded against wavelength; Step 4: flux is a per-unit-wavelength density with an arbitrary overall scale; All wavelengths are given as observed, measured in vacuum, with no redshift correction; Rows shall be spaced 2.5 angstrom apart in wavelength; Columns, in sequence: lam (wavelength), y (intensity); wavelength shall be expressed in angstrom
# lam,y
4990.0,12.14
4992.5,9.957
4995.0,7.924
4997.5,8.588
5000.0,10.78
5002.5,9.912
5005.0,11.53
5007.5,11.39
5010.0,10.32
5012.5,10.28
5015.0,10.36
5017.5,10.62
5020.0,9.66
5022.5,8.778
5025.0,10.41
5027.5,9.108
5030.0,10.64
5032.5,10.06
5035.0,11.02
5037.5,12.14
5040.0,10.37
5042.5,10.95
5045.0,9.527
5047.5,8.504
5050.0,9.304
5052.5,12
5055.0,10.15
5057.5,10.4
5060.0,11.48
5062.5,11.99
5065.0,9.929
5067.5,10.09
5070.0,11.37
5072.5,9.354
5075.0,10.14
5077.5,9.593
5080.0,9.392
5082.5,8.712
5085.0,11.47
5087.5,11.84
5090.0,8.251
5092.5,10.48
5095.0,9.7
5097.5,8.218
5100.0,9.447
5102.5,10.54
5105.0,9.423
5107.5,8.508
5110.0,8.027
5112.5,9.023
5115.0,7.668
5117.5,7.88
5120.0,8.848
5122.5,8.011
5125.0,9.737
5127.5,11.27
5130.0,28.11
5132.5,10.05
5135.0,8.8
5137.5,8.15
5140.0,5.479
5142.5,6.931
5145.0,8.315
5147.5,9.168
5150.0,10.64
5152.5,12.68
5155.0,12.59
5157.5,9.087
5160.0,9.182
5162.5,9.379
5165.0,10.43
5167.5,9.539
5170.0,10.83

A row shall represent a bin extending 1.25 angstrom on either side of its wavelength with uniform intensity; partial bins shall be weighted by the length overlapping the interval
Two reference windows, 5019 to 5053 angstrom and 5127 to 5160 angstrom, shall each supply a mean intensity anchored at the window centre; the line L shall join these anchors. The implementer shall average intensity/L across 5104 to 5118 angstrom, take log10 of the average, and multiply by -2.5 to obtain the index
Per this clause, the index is 0.248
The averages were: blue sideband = 10.1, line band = 8.43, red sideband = 10.8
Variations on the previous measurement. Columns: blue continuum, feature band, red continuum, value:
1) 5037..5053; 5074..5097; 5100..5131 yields 0.05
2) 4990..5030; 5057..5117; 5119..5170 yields 0.05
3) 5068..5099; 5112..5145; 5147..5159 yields 0.06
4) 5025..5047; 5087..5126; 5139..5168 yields 0.09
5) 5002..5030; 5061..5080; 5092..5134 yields 0.00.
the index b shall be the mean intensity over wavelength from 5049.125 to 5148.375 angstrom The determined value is 9.94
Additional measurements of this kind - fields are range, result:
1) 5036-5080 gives 10.4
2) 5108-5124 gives 8.28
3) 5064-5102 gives 9.88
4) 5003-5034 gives 10.3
